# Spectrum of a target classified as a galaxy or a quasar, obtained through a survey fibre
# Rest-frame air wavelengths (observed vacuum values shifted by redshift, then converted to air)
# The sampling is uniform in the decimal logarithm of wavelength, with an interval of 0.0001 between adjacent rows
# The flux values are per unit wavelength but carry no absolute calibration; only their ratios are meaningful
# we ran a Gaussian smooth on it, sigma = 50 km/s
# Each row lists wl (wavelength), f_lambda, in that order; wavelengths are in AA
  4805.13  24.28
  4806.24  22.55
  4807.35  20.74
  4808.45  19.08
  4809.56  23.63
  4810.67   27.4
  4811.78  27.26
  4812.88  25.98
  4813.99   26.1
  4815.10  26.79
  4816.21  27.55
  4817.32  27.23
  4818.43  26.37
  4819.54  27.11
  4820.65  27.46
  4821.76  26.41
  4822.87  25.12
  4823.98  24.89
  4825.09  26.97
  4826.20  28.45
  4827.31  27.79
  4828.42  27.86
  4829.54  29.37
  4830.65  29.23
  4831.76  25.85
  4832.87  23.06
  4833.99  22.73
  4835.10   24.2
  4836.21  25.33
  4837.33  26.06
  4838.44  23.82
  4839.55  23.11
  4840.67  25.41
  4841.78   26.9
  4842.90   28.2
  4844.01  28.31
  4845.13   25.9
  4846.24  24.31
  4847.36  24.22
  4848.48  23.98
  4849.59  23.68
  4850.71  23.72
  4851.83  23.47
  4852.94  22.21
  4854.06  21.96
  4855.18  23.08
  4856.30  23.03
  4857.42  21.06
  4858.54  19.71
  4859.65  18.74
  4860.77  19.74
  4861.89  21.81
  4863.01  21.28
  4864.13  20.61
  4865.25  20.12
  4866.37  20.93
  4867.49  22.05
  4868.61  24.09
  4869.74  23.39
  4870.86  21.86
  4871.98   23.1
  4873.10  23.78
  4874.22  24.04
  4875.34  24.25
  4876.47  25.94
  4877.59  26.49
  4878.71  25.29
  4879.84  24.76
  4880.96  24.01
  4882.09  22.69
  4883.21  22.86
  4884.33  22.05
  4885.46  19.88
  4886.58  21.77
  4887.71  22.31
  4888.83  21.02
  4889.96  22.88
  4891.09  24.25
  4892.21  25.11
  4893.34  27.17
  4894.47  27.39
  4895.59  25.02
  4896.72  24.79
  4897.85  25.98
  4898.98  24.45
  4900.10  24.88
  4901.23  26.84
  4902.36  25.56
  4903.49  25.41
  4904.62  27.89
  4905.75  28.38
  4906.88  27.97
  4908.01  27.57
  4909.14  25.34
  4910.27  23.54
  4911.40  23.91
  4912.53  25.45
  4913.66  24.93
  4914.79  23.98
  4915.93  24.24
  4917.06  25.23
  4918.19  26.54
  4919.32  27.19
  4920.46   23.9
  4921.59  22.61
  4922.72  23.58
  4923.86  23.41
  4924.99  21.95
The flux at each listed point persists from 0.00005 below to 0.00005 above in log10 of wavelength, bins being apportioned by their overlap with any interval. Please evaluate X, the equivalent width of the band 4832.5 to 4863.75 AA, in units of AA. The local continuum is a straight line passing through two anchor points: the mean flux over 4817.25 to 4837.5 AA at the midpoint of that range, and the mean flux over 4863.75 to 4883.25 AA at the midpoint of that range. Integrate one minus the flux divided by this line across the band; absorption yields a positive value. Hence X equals 1.9 AA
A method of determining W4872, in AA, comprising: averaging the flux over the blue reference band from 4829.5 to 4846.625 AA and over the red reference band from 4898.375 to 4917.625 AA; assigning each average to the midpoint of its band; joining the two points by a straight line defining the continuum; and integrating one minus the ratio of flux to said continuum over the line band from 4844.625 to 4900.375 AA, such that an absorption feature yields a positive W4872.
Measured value 5.28 AA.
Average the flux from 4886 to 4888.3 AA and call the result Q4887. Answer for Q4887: 22.1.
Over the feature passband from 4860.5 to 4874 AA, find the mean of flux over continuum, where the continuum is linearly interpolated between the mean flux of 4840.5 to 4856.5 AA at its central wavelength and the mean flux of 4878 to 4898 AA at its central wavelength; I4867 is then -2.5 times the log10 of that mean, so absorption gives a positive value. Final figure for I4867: 0.10 mag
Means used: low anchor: 24.6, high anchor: 23.8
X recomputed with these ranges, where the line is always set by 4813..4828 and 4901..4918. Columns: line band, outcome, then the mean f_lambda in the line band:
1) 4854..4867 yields 2.6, 21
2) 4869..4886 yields 1.6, 23.6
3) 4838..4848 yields 0.4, 25.6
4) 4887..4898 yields 0.6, 24.5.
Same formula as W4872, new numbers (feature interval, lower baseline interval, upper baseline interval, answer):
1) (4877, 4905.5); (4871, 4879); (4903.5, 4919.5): 0.74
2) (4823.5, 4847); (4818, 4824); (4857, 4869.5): -1.48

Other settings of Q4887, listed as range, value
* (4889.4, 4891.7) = 23.6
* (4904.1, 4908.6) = 27.9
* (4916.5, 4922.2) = 25.1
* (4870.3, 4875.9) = 23.4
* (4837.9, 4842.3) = 24.8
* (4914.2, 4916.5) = 24.1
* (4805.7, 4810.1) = 21.5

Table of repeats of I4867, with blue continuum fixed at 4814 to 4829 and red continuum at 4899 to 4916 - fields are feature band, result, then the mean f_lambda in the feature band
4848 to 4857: 0.148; 23.1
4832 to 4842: 0.093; 24.5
